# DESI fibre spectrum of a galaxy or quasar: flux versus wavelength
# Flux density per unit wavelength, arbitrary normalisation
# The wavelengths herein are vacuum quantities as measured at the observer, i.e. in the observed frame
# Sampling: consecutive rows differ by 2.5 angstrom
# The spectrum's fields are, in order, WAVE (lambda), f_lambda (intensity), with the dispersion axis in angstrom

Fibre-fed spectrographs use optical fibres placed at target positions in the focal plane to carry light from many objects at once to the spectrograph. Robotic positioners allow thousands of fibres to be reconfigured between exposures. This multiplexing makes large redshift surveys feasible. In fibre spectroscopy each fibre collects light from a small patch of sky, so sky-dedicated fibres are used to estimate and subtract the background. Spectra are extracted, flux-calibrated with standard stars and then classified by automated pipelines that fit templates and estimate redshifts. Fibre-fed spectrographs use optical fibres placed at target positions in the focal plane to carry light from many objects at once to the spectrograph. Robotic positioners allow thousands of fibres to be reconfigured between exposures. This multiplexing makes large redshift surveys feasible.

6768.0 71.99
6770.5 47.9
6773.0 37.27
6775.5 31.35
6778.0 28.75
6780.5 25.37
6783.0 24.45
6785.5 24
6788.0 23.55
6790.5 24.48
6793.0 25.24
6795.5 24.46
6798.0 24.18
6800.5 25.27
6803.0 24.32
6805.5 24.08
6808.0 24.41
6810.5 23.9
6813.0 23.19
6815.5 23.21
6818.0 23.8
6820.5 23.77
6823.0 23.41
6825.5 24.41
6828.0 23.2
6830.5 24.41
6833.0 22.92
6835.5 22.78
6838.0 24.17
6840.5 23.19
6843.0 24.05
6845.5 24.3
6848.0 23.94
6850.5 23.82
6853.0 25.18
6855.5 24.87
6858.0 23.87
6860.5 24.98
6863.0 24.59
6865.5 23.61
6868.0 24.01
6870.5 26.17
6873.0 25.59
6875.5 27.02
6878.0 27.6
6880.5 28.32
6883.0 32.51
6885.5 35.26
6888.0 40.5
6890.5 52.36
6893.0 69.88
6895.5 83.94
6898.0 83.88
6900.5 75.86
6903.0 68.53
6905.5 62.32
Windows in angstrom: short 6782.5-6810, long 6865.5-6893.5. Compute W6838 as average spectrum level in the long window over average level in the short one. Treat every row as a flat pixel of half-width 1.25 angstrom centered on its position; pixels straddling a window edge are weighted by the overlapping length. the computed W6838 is 1.4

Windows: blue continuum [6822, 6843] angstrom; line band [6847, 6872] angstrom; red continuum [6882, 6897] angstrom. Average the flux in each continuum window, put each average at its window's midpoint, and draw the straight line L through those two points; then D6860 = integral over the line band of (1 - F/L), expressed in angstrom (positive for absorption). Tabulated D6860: 8.6 angstrom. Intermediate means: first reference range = 23.6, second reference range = 53.3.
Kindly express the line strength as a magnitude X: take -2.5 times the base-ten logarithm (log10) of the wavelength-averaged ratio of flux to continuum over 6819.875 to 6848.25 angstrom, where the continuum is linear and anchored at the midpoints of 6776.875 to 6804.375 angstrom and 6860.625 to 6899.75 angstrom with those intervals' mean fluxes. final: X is 0.34 mag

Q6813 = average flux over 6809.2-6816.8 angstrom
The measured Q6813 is 23.4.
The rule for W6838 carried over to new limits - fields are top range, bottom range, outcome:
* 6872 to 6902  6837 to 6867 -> 2.02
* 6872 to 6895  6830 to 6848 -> 1.66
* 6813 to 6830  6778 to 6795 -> 0.95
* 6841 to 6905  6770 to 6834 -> 1.47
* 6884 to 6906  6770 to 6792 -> 2.18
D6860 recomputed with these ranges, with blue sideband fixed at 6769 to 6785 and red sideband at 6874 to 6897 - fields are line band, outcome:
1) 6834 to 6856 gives 8.8 angstrom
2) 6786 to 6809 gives 6.9 angstrom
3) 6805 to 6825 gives 7.1 angstrom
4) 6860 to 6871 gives 4.6 angstrom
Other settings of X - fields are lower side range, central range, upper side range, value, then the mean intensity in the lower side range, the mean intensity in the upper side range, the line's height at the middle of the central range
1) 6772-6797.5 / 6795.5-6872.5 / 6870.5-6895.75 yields 0.34 mag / 26.7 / 39.9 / 33.3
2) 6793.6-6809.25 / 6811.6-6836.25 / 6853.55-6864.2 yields 0.05 mag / 24.5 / 24.6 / 24.5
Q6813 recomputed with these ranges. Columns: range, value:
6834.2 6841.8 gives 23.4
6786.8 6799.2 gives 24.4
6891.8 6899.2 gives 79.3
